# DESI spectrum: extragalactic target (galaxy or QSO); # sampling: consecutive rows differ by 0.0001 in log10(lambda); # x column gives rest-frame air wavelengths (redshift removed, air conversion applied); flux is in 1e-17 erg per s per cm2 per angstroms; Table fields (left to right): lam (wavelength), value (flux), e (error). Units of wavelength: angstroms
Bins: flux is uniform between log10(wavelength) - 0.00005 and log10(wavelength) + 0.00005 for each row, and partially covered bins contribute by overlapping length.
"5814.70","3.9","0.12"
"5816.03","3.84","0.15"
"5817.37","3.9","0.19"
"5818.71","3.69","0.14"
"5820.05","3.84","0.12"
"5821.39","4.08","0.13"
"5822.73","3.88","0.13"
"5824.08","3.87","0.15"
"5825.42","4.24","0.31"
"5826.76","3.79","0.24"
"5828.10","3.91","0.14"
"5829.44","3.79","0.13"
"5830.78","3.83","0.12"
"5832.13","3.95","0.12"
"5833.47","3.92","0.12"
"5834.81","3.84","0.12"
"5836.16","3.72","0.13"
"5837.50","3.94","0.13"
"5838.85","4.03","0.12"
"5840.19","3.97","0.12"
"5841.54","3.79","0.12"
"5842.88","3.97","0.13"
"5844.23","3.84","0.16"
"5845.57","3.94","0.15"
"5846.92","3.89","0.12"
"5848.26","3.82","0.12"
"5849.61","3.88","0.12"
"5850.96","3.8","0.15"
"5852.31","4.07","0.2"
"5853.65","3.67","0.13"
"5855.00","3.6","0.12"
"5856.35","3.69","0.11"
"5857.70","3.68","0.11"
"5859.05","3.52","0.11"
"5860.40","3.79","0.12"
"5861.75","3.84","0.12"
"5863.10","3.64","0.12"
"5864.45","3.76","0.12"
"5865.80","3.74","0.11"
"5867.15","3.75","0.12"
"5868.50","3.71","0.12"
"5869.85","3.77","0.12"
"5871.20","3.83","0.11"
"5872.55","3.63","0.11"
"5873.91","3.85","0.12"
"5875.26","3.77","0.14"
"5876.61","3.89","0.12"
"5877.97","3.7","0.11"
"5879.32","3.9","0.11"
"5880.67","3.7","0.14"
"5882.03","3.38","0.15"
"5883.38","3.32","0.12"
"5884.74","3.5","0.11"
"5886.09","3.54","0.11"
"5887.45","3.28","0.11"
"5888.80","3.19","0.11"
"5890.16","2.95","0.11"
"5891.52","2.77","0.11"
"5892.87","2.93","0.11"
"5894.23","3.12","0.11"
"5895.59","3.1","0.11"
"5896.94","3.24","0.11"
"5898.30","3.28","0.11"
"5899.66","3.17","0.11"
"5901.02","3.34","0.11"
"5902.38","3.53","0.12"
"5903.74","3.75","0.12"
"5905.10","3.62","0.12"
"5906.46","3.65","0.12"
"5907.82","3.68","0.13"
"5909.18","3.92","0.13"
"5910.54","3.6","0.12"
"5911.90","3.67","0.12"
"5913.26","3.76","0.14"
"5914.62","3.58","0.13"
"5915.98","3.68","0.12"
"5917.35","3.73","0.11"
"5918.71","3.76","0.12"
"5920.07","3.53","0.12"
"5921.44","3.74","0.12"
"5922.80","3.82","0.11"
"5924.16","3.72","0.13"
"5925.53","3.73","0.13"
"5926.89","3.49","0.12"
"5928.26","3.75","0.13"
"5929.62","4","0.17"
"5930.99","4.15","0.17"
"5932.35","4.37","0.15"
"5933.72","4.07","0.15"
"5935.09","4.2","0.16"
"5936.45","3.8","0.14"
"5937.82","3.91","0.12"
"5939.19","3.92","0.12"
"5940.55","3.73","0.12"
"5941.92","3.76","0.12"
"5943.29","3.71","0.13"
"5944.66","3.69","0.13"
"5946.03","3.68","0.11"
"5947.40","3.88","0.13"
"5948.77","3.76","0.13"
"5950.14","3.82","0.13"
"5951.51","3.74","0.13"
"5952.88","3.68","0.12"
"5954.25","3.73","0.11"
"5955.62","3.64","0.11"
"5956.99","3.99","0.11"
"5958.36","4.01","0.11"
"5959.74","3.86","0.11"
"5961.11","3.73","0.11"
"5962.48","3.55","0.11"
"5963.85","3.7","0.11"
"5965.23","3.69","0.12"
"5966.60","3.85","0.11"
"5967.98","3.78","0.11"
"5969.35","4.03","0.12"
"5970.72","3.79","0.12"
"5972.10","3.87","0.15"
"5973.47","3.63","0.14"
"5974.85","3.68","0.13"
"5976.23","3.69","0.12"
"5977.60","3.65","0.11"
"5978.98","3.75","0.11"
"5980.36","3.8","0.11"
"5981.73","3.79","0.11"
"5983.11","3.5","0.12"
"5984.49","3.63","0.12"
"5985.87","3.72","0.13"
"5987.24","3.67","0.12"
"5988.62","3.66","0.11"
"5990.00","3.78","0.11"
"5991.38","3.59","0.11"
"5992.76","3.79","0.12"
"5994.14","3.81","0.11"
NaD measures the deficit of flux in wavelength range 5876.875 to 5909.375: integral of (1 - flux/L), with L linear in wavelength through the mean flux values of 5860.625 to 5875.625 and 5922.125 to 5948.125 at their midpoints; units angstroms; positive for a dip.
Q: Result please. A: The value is 3.41 angstroms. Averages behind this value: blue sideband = 3.75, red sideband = 3.86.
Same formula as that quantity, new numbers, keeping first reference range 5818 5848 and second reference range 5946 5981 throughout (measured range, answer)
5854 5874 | 0.78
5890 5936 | 2.51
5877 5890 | 1.21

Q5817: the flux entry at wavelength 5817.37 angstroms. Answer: 3.9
